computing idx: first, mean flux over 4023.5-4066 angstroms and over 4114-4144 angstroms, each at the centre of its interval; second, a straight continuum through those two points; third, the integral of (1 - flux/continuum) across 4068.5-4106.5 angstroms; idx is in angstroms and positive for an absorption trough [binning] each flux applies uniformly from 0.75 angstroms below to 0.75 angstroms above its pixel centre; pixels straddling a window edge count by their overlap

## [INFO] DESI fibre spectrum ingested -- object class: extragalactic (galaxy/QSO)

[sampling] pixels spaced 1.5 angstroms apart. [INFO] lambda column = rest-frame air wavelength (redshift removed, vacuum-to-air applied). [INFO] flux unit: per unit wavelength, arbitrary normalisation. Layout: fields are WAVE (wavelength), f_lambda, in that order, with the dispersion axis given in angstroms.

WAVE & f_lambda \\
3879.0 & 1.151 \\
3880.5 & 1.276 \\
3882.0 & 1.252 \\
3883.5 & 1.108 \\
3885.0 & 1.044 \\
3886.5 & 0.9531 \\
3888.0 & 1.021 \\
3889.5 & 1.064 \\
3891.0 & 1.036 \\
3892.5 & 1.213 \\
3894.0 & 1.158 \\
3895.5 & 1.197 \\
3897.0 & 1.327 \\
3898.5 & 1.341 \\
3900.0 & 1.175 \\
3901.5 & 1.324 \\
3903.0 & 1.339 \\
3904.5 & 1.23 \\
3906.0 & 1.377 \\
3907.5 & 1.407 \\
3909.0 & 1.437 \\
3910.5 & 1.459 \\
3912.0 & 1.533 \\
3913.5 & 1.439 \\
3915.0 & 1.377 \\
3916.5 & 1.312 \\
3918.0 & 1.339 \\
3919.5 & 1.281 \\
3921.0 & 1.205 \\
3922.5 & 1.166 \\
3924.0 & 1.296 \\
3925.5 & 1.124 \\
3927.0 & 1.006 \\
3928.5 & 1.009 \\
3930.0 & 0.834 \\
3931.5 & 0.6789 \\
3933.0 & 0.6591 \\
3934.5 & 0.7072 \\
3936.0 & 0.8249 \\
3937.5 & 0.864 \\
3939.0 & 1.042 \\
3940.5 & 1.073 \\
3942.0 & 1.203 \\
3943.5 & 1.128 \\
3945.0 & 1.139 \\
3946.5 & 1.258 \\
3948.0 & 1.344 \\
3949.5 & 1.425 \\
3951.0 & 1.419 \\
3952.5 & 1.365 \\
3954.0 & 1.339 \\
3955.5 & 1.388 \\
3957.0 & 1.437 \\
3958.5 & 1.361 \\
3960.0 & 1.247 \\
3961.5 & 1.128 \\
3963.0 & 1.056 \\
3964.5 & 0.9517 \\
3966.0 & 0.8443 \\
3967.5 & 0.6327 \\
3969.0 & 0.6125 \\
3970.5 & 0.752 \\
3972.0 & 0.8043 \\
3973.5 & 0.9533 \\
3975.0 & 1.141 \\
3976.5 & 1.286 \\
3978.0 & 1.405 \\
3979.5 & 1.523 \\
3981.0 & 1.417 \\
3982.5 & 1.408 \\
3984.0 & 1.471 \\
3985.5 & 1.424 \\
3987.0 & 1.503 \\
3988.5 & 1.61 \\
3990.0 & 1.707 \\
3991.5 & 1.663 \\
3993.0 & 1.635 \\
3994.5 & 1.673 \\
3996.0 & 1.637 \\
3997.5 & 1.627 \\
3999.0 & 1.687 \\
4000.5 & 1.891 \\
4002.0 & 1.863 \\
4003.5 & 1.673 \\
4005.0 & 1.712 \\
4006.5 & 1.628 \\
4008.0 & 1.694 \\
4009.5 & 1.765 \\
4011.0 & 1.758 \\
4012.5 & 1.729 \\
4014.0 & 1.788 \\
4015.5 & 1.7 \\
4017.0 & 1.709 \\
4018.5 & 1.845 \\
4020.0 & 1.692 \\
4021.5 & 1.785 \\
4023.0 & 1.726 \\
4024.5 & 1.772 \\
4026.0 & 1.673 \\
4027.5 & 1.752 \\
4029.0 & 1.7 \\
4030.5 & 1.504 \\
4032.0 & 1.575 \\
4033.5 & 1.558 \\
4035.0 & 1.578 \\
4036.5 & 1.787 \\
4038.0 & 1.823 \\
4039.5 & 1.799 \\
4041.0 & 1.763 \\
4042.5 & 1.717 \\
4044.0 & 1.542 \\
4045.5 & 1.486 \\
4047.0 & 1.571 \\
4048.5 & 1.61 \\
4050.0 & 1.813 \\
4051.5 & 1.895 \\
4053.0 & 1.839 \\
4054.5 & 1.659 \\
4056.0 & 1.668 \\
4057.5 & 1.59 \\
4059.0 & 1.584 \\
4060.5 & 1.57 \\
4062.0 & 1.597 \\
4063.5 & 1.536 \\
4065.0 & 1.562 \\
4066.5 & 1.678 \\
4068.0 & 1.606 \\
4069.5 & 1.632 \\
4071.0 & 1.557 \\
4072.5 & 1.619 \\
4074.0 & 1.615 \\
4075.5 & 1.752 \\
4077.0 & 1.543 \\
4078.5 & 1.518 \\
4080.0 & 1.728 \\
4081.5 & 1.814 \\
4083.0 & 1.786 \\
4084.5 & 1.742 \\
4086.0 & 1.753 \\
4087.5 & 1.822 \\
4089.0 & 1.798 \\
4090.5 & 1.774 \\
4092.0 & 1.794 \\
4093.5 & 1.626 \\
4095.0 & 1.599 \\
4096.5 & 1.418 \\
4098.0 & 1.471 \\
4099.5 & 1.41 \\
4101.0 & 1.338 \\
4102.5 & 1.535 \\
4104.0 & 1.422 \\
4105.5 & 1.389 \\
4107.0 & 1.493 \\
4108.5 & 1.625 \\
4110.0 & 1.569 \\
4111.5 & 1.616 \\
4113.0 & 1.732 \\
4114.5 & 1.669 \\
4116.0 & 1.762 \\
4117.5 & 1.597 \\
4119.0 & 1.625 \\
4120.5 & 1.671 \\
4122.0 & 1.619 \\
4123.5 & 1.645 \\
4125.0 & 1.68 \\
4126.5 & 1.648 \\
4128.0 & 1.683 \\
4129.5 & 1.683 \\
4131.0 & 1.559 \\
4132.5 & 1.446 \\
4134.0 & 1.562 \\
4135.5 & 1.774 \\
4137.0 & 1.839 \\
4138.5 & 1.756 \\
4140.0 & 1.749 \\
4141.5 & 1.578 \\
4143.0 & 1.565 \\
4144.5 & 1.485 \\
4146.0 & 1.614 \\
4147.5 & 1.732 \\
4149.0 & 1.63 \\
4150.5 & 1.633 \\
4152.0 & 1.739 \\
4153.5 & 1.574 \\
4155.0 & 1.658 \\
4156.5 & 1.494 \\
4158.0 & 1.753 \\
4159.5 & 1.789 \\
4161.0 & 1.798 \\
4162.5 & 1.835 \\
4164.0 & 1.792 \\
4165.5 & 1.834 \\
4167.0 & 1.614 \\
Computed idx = 0.9 angstroms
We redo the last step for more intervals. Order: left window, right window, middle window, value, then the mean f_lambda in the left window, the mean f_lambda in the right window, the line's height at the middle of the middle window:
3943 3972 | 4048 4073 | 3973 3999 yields -4.1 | 1.14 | 1.65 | 1.28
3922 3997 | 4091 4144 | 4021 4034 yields -2.9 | 1.19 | 1.6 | 1.37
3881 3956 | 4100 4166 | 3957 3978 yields 4.5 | 1.18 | 1.64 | 1.29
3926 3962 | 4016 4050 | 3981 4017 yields -4.7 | 1.12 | 1.68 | 1.47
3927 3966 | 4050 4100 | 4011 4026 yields -3.5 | 1.11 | 1.66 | 1.42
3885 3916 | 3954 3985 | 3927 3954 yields 3.0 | 1.27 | 1.15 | 1.2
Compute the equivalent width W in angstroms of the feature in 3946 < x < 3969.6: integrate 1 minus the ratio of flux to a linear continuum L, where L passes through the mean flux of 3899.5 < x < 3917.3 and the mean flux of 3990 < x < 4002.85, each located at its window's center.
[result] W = 5.72 angstroms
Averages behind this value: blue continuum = 1.37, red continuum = 1.71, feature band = 1.18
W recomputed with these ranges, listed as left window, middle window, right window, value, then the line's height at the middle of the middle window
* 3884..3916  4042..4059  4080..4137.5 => -1.55 angstroms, 1.53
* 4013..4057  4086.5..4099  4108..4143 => 0.09 angstroms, 1.67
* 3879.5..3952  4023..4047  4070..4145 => -3.45 angstroms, 1.46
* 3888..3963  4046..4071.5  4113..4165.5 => -2.60 angstroms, 1.49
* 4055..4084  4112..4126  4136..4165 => 0.00 angstroms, 1.66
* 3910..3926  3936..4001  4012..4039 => 9.73 angstroms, 1.5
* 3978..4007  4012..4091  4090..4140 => -3.56 angstroms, 1.61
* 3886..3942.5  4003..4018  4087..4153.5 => -3.75 angstroms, 1.38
